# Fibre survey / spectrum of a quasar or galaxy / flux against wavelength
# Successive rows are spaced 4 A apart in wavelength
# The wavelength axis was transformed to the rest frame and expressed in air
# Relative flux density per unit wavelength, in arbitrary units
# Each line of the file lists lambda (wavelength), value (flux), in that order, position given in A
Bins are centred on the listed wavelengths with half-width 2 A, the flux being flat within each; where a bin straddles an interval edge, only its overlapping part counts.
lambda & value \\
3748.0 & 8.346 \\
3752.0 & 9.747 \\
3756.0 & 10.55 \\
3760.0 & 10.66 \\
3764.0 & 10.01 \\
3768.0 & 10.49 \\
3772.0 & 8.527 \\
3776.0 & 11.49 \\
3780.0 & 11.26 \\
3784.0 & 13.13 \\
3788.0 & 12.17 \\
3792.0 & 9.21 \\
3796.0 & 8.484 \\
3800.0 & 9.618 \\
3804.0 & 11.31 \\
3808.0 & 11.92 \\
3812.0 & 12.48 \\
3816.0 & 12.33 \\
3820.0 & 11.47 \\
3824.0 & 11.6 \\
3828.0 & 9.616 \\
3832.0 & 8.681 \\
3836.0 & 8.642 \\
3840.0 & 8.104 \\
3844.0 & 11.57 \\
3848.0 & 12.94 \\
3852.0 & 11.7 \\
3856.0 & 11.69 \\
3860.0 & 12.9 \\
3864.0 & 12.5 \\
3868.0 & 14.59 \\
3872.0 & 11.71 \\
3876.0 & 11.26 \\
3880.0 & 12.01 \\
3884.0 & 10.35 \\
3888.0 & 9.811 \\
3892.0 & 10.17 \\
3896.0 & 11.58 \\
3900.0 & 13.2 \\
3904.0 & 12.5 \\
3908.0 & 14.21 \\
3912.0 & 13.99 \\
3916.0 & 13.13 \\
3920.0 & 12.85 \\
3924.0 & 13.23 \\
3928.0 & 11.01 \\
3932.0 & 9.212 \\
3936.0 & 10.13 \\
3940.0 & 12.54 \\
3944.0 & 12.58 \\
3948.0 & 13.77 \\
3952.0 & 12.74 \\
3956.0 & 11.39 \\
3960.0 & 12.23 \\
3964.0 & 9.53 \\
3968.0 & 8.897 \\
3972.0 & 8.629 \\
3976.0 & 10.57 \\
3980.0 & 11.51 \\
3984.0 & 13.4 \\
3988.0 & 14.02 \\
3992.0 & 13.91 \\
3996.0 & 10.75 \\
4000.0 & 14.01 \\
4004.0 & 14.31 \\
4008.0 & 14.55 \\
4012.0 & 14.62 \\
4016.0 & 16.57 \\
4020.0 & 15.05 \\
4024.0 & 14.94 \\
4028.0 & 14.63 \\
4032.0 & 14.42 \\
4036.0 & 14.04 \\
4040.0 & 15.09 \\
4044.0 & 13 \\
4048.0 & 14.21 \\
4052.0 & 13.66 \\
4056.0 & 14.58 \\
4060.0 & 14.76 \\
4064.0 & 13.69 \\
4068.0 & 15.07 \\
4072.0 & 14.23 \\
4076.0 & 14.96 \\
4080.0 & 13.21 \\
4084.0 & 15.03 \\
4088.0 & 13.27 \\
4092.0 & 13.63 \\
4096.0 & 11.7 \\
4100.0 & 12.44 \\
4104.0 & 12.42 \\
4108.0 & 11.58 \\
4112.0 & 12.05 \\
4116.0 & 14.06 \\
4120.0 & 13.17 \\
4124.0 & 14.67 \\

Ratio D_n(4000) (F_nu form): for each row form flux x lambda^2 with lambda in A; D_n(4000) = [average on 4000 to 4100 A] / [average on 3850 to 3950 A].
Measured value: 1.27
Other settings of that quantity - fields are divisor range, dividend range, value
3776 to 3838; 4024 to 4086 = 1.50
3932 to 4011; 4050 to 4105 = 1.21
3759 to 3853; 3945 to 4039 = 1.34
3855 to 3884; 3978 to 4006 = 1.14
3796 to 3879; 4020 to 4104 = 1.39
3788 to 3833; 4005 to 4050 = 1.52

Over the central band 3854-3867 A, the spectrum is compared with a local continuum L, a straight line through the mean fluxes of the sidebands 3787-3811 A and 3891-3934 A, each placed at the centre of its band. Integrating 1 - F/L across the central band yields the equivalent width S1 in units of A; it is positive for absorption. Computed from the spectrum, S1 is -1.2 A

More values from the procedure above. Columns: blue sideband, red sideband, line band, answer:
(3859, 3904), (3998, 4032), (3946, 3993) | 7.24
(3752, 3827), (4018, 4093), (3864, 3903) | 1.23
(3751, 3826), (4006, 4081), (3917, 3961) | 3.47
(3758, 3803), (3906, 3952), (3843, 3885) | -2.15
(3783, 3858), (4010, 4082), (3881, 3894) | 1.82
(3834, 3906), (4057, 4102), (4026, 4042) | -1.46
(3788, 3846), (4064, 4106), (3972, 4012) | -1.14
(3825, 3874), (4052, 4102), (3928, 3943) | 1.74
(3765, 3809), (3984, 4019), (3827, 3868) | 2.09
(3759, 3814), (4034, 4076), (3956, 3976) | 4.65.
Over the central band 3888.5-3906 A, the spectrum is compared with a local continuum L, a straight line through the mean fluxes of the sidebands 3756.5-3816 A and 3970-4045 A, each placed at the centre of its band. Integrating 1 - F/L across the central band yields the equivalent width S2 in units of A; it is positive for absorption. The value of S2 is 0.8 A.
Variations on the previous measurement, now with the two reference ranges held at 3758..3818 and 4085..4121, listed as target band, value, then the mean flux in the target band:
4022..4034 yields -2.30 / 14.7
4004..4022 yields -4.25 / 15.1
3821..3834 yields 1.20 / 10.1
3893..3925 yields -3.85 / 13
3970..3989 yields 0.83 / 11.5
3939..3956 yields -1.33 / 12.8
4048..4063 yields -2.17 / 14.3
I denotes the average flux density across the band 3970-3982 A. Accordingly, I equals 10.2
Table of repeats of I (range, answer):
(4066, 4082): 14.4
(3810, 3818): 12.4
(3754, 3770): 10.4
